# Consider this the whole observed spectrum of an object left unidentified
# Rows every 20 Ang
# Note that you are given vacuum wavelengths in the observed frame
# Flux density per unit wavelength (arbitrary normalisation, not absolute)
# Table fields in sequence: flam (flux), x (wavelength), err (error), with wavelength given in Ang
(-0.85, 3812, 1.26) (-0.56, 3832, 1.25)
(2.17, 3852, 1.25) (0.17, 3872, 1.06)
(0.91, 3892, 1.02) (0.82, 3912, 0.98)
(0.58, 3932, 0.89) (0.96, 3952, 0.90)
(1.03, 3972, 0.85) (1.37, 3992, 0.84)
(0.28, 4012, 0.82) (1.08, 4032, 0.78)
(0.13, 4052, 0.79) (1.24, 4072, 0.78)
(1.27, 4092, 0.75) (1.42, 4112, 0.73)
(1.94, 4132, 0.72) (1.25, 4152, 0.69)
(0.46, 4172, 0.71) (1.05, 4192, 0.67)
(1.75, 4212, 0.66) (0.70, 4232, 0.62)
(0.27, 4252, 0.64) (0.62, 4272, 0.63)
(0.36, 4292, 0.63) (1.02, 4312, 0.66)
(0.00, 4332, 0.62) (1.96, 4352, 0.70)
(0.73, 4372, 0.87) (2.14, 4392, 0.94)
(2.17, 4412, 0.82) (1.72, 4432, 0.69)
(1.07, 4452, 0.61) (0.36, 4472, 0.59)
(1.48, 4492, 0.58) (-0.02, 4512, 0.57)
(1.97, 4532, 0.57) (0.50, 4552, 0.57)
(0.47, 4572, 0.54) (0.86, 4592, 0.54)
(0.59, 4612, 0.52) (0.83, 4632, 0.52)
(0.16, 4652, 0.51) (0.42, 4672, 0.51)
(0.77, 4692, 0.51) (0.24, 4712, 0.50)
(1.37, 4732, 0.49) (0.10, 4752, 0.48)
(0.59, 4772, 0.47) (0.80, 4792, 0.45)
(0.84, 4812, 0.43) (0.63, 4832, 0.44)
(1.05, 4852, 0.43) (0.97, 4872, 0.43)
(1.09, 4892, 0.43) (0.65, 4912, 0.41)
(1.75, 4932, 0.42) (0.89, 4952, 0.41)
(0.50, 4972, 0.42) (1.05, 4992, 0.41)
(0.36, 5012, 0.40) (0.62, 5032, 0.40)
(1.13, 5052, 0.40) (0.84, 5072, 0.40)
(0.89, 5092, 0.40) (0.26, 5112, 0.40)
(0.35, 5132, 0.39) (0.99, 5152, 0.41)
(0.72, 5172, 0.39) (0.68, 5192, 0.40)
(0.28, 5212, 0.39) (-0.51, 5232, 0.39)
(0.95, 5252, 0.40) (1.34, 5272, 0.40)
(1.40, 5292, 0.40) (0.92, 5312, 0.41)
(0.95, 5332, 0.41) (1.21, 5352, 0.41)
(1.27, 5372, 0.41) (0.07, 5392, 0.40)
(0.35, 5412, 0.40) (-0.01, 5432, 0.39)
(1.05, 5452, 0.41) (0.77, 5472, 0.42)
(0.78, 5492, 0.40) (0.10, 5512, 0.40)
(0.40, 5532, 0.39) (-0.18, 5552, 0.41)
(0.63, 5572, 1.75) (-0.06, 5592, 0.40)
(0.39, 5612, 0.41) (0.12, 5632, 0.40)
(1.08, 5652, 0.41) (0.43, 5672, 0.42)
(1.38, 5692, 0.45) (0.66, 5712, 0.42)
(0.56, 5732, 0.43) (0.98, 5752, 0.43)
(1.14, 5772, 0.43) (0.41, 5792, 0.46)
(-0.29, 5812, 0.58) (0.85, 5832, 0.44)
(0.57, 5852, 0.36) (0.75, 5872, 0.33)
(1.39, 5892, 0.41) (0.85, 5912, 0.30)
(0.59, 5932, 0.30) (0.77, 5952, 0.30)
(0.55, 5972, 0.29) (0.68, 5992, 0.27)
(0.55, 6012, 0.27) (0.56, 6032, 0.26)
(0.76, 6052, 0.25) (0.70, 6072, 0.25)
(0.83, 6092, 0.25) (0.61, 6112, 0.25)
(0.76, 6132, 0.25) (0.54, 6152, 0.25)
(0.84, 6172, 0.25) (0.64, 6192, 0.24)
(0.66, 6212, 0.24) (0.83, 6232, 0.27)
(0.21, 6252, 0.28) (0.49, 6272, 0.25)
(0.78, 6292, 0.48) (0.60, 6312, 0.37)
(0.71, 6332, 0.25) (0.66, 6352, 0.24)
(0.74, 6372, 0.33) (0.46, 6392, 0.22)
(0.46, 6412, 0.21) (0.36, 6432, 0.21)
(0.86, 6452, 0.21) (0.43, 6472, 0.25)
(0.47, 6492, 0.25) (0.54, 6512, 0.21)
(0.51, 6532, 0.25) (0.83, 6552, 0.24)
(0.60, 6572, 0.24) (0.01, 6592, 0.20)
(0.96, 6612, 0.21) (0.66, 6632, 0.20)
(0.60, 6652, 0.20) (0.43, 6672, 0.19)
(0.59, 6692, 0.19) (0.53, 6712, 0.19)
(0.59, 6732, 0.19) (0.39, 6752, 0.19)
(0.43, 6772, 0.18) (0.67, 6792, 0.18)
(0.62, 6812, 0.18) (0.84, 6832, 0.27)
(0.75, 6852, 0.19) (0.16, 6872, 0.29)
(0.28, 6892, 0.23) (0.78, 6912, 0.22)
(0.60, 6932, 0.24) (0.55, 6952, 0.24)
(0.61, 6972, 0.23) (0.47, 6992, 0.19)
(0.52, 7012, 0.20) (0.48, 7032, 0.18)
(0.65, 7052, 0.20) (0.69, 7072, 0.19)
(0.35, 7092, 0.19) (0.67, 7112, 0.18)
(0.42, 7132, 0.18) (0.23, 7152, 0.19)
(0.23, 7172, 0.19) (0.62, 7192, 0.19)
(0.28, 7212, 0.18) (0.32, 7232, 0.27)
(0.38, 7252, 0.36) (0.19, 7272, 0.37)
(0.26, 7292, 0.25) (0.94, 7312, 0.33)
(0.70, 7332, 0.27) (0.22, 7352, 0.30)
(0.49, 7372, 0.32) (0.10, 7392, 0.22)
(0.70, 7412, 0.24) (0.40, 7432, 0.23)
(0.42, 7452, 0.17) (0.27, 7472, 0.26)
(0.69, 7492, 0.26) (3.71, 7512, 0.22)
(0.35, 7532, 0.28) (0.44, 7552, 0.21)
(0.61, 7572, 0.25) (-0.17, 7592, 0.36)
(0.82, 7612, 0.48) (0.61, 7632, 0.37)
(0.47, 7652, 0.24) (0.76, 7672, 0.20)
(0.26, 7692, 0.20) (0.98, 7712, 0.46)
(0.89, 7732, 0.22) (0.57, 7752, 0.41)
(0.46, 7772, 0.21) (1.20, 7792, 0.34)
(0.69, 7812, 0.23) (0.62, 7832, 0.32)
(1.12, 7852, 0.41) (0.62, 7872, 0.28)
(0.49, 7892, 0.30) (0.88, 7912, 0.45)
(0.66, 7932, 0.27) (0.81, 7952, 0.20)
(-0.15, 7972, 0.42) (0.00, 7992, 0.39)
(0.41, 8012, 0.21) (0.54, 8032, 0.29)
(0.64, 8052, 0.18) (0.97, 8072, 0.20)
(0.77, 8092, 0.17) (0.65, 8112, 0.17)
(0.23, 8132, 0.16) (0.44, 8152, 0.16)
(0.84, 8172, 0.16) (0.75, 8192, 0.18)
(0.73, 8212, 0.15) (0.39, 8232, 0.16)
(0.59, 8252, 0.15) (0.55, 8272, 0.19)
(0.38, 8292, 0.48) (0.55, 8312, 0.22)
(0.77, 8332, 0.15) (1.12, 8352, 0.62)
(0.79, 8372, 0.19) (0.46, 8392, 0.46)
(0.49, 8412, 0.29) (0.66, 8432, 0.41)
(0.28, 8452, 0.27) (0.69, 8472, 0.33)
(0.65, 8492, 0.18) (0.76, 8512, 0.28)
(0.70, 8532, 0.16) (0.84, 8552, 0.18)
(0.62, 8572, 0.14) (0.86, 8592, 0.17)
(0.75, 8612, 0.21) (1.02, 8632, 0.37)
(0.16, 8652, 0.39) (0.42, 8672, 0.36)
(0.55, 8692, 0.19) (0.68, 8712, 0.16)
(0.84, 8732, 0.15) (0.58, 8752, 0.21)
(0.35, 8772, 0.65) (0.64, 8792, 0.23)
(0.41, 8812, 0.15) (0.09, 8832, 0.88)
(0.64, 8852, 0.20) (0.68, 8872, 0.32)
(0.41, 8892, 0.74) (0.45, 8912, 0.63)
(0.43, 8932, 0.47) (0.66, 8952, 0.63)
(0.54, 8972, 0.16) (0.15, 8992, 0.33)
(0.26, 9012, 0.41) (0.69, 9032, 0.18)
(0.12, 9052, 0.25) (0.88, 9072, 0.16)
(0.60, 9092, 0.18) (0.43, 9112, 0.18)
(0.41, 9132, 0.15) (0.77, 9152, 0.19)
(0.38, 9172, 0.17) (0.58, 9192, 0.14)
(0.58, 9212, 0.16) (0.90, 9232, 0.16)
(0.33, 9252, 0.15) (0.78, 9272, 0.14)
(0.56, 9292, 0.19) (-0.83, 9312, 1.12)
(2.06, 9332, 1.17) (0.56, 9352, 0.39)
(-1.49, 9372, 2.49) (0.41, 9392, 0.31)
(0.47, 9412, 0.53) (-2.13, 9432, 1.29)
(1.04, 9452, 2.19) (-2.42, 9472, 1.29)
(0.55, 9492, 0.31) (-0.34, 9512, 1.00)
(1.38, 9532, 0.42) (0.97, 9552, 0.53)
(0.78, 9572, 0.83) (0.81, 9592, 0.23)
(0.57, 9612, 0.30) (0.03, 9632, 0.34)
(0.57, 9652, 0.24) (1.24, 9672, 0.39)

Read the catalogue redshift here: 1.01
